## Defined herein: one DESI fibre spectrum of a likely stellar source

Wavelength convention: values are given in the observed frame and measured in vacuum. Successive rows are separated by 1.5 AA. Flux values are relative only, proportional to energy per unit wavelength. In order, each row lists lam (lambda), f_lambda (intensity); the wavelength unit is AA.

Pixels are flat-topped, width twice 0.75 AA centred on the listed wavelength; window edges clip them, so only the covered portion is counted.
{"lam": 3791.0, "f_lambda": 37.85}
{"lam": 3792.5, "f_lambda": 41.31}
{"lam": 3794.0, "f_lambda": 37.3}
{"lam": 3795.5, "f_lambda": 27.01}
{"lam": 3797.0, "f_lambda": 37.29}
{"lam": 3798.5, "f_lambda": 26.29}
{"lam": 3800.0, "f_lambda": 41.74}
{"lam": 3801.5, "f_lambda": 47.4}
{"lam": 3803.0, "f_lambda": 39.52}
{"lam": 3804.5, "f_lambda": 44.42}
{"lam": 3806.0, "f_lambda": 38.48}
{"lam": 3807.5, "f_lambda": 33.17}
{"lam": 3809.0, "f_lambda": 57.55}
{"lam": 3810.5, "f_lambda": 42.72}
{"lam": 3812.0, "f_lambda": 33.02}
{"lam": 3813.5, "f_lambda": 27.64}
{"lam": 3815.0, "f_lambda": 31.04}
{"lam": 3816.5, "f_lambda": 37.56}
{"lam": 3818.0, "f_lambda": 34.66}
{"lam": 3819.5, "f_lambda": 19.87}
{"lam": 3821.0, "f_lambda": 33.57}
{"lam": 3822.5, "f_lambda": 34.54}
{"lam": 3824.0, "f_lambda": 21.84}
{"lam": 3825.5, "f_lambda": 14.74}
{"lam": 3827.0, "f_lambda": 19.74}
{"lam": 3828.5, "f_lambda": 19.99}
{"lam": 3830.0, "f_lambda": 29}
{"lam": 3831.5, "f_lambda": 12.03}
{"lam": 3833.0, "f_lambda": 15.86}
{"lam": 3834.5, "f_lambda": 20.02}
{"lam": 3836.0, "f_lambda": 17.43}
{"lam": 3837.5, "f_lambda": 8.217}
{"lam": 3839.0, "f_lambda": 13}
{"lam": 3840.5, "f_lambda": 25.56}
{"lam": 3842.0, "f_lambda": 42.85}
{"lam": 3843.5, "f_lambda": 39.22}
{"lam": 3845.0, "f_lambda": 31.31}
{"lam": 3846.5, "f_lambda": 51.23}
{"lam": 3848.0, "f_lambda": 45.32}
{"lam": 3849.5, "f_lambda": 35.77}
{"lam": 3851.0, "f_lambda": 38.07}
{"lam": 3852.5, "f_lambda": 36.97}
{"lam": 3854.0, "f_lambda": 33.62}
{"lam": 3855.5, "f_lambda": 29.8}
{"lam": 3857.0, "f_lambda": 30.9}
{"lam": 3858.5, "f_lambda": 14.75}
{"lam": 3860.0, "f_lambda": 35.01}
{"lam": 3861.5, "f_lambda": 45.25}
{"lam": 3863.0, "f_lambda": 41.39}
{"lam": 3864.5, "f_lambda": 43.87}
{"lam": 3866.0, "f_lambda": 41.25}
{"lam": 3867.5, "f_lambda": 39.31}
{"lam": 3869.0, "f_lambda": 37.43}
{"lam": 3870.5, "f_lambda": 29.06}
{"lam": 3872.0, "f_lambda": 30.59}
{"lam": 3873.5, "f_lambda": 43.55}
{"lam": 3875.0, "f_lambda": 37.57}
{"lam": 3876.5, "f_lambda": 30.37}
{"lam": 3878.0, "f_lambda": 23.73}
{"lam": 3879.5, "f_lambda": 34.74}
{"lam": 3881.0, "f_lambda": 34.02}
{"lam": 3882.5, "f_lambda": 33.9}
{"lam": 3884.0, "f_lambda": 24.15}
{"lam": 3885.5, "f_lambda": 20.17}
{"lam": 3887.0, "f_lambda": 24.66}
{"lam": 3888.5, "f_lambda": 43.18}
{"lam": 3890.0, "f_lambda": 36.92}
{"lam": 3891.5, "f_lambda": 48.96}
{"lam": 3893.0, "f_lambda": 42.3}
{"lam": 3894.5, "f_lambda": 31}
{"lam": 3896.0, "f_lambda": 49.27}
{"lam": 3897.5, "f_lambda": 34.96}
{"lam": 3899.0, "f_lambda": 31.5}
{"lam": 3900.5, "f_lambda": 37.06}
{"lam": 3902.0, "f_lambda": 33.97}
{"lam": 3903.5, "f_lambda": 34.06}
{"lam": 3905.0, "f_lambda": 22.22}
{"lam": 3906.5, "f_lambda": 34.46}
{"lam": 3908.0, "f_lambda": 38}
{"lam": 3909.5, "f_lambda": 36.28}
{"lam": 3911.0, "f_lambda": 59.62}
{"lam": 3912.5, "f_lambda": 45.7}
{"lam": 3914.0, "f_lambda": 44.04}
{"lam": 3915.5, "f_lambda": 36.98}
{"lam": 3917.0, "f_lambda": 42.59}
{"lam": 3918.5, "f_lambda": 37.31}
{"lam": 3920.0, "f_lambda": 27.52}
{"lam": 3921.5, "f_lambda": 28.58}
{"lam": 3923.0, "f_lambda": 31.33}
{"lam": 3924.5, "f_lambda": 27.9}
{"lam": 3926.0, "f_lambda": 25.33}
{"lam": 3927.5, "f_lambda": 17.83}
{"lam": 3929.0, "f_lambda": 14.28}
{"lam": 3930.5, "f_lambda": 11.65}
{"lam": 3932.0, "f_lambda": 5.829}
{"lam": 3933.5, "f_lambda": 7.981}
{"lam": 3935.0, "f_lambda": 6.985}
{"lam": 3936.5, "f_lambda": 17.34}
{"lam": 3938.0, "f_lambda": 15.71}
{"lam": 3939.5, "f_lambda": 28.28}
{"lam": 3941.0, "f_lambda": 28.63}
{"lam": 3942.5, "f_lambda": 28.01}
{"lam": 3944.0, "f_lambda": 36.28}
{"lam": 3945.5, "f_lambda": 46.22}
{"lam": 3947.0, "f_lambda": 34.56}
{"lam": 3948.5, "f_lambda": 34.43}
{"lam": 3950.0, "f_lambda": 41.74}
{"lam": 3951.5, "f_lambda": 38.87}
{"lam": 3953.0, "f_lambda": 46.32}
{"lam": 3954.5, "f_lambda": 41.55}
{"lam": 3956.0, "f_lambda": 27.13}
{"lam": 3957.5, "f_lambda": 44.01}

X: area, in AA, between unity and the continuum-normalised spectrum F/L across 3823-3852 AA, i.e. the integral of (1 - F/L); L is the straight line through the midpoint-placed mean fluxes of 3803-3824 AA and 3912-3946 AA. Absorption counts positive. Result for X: 6.01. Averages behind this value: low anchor 35.6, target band 26.5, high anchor 26.3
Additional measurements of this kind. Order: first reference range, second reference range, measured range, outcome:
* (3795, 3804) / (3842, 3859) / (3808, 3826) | 2.0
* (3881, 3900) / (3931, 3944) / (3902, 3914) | -4.3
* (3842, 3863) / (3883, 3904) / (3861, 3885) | 0.3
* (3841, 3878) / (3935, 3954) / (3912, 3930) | 1.2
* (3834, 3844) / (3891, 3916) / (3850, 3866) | -4.2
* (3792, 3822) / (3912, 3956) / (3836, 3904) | -3.1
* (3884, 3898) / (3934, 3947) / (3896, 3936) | 2.0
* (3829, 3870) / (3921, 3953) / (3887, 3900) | -4.7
